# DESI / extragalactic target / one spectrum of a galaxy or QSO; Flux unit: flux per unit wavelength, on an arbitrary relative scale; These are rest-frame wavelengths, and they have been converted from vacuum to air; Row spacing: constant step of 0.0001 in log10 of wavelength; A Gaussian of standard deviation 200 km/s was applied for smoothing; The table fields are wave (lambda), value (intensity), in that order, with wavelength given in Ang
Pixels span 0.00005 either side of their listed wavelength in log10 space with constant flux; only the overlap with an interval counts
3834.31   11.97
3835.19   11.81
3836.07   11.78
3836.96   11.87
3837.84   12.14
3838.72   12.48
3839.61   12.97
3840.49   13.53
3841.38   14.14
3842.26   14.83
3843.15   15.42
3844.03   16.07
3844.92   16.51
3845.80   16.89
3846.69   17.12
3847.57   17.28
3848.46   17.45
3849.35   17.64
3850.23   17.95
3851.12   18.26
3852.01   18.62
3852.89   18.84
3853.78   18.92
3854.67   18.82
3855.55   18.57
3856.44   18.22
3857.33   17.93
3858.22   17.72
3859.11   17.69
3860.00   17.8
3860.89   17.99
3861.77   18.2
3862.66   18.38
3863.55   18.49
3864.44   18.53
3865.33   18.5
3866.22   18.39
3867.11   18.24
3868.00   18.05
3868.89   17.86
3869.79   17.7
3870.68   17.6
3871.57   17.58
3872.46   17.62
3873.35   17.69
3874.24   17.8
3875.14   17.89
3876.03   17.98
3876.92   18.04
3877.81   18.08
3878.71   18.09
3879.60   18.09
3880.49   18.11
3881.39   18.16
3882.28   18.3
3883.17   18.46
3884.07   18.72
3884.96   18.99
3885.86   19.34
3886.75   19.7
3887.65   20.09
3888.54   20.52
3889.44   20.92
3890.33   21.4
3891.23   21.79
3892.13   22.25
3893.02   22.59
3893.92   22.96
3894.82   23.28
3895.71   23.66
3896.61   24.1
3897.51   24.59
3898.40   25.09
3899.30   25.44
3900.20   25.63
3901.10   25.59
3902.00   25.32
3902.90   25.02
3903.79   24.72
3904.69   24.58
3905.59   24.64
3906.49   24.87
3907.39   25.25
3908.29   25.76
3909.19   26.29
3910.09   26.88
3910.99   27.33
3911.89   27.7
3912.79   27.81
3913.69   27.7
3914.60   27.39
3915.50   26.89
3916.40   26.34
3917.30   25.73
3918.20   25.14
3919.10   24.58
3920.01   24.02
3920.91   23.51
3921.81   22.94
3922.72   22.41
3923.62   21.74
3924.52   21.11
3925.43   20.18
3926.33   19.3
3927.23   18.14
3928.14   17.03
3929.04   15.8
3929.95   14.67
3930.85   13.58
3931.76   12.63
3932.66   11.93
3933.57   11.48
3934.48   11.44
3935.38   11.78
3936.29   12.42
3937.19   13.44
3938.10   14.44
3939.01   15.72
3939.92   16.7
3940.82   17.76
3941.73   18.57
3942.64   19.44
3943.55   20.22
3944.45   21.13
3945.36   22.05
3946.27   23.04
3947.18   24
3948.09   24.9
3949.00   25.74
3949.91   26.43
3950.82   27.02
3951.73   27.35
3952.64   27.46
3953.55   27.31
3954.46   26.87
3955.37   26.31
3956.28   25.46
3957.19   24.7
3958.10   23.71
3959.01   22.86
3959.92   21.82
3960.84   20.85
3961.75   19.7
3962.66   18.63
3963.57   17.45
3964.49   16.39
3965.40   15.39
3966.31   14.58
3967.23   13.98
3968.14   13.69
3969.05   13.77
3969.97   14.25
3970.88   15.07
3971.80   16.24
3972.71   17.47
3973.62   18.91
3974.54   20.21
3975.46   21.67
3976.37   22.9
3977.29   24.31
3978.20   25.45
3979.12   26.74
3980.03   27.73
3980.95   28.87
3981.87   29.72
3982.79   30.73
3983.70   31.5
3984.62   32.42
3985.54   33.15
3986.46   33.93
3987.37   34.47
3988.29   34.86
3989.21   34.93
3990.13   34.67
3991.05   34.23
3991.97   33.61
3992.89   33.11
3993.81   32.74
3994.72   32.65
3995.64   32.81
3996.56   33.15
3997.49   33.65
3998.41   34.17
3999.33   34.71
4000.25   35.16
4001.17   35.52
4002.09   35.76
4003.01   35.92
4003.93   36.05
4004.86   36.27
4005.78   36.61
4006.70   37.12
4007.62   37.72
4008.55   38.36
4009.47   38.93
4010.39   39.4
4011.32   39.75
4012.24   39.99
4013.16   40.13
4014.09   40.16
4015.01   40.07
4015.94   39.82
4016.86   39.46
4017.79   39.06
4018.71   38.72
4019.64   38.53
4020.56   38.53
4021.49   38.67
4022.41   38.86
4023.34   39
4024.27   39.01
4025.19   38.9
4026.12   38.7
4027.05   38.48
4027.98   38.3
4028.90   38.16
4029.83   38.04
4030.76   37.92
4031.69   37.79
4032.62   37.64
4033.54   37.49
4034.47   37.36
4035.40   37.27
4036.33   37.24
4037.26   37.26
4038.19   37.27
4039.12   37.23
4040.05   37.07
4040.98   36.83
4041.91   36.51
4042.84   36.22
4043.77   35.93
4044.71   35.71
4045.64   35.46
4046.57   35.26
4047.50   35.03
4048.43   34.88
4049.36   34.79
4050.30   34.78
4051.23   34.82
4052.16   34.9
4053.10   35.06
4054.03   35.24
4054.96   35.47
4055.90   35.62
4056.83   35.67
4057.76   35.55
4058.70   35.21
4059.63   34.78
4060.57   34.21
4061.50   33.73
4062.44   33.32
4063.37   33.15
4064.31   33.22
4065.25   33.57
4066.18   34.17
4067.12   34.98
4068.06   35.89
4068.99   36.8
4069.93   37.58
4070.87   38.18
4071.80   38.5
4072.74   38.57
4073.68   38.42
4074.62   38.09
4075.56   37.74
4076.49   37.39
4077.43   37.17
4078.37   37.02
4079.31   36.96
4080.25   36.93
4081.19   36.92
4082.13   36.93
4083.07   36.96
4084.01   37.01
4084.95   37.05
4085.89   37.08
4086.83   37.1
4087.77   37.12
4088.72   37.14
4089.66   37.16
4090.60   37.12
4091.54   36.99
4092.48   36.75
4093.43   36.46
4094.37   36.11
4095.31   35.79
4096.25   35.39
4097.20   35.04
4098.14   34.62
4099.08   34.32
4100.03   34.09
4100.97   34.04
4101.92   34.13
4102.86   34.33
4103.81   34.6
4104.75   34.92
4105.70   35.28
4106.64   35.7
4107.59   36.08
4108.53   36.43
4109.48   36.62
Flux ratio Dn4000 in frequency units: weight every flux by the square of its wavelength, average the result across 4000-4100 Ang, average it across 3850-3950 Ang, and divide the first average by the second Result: 1.95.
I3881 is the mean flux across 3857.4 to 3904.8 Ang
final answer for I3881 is 20.1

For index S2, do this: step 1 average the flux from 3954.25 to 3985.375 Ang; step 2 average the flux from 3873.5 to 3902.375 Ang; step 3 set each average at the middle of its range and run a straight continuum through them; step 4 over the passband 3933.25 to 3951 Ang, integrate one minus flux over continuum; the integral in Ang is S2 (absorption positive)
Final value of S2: 2.2 Ang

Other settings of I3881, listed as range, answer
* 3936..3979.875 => 20.6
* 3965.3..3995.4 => 25.9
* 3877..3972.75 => 21.1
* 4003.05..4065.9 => 37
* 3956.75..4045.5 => 31.9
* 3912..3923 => 25.5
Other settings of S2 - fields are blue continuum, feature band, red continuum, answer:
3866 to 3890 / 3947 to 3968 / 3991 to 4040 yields 4.86 Ang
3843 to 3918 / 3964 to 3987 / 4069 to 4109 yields 4.63 Ang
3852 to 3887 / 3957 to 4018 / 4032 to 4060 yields 2.33 Ang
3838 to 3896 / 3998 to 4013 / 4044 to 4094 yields -3.23 Ang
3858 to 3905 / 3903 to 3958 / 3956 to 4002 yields 2.79 Ang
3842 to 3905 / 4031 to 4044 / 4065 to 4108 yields -1.87 Ang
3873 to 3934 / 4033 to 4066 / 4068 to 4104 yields -1.93 Ang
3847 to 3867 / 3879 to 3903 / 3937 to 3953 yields -2.73 Ang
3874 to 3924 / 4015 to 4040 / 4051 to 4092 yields -4.18 Ang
